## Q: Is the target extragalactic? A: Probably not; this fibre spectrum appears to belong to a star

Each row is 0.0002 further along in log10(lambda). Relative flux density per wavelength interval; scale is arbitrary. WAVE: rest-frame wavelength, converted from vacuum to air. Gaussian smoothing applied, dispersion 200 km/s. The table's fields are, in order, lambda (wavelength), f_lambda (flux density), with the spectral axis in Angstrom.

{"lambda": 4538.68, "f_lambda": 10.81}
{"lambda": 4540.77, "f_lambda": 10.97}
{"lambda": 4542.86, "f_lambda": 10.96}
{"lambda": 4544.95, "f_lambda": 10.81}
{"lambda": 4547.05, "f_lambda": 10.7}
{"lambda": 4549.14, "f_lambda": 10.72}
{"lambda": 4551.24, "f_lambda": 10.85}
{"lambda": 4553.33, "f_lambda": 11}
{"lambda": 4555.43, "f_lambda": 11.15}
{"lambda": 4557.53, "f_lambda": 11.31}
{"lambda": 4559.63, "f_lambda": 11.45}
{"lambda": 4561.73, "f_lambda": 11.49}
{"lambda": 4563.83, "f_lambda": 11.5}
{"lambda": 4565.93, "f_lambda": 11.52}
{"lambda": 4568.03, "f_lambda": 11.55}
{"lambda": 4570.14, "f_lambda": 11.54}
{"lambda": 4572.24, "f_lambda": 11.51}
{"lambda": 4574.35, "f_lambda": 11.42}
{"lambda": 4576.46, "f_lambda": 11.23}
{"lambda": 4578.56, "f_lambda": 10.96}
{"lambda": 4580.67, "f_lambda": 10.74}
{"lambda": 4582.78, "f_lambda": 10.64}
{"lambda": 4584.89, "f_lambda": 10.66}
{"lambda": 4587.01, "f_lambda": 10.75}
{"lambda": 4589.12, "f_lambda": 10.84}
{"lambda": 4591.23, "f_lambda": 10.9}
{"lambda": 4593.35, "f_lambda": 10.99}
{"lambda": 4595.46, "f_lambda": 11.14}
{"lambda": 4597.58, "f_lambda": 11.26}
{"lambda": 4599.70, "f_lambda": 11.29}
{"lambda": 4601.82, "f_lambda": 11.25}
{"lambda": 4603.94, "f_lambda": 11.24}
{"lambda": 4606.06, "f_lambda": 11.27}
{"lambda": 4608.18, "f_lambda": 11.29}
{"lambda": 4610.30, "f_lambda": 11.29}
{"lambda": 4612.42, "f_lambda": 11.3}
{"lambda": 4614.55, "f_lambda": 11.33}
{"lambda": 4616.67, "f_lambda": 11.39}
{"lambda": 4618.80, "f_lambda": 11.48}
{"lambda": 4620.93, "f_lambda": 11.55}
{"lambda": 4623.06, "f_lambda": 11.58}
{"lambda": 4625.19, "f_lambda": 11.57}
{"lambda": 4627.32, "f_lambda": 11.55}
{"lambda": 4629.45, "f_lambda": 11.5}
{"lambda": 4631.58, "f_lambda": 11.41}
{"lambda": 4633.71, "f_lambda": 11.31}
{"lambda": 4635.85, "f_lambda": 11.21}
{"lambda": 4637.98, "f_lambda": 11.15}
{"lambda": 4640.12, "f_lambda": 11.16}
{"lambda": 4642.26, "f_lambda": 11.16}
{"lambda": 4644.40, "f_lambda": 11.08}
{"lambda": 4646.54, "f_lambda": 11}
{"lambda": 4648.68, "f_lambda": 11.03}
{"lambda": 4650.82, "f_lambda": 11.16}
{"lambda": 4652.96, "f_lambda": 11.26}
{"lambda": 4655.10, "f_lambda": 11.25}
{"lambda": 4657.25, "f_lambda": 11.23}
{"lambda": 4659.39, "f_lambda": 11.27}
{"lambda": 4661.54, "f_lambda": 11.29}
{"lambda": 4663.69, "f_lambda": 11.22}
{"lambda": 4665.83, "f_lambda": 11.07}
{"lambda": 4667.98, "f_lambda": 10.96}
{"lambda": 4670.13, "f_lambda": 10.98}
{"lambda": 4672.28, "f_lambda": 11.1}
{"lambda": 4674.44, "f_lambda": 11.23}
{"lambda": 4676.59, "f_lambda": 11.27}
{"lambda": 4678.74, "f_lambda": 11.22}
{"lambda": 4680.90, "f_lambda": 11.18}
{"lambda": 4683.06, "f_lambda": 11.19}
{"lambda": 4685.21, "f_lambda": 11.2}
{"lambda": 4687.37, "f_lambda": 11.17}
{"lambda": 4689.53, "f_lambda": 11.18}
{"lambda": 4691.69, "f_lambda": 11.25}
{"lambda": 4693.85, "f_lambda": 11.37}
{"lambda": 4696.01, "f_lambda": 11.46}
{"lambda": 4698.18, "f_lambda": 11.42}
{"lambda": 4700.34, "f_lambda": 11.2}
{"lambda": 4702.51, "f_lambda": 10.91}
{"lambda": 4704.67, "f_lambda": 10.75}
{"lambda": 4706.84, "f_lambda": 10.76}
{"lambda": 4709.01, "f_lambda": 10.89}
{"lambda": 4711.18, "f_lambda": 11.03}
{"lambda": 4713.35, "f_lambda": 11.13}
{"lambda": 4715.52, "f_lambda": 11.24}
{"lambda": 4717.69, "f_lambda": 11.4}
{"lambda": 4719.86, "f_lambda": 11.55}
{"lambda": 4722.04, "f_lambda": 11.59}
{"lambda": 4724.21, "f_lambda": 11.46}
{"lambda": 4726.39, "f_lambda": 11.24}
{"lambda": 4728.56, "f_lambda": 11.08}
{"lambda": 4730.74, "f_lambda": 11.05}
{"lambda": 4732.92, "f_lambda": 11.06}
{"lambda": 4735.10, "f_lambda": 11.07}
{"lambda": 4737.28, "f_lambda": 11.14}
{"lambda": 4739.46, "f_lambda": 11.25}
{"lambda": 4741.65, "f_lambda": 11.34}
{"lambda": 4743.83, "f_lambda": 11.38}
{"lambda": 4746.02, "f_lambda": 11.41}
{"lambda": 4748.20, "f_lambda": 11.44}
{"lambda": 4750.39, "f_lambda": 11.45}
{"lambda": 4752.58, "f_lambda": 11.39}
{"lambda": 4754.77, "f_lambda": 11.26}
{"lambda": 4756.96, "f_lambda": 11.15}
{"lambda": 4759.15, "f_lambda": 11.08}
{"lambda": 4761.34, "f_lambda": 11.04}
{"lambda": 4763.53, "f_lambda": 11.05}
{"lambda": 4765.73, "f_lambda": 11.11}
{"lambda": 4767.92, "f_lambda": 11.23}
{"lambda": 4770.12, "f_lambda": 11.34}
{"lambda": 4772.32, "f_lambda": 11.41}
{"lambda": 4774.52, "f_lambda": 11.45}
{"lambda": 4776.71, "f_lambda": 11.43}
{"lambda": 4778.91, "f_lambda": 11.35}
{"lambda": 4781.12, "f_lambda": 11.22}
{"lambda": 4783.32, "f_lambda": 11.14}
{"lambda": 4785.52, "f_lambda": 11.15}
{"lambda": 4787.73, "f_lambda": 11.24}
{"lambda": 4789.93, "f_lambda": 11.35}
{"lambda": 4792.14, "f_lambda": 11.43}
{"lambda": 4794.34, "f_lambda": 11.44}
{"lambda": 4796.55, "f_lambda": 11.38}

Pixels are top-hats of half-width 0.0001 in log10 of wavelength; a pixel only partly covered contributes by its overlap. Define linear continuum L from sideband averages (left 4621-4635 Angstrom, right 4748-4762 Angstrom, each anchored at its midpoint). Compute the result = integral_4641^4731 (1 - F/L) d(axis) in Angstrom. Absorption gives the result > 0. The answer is 1.58 Angstrom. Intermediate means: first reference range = 11.5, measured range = 11.2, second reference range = 11.3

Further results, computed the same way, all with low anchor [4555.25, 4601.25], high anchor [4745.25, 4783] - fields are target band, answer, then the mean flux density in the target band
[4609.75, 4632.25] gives -0.51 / 11.5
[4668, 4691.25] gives 0.14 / 11.2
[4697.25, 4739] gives 0.36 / 11.2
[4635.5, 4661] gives 0.11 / 11.2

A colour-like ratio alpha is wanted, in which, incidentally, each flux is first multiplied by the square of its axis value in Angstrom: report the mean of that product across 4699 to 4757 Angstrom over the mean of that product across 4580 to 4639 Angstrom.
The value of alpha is 1.05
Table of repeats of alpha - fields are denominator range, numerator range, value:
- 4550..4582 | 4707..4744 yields 1.07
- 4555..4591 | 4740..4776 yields 1.09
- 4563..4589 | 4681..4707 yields 1.05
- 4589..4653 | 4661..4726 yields 1.02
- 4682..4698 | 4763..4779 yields 1.04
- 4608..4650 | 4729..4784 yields 1.05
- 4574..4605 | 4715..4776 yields 1.09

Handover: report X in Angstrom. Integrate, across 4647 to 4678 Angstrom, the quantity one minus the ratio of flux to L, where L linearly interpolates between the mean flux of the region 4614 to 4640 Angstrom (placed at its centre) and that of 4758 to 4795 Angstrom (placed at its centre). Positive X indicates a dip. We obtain 0.6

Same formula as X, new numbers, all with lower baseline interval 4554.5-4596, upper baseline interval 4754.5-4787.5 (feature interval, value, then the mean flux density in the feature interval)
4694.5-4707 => 0.10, 11.1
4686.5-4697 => -0.08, 11.3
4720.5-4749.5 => -0.16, 11.3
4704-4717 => 0.26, 11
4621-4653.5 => -0.29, 11.3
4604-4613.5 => -0.09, 11.3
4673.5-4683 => -0.02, 11.2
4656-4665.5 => -0.04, 11.2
